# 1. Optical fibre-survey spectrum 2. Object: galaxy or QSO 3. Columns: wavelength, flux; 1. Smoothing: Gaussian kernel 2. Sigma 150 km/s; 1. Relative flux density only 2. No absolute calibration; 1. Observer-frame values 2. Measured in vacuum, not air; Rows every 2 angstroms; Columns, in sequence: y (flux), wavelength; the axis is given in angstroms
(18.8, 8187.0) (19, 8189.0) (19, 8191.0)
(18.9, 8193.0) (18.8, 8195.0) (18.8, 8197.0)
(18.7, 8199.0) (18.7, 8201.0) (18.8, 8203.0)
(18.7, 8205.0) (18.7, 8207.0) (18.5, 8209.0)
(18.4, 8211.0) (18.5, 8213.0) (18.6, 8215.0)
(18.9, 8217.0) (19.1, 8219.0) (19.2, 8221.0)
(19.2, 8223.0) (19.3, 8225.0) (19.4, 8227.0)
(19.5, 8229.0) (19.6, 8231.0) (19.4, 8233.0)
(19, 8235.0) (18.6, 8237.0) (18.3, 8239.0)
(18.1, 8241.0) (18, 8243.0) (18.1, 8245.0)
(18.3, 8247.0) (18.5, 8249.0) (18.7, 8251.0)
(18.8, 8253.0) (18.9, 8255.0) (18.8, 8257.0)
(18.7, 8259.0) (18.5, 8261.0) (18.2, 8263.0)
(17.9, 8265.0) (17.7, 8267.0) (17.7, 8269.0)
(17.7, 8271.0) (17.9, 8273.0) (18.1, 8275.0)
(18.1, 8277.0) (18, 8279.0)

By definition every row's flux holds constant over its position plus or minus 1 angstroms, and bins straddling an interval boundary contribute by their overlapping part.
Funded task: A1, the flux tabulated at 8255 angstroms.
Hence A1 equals 18.9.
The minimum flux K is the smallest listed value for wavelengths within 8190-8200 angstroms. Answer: 18.7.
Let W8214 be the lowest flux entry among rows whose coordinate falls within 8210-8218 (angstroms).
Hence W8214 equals 18.4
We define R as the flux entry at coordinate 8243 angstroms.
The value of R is 18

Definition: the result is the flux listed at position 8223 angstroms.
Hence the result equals 19.2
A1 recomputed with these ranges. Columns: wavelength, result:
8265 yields 17.9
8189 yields 19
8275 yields 18.1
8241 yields 18.1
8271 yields 17.7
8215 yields 18.6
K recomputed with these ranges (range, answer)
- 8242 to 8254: 18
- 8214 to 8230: 18.6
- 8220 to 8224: 19.2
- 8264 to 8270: 17.7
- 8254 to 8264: 18.2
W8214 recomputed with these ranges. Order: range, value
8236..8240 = 18.3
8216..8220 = 18.9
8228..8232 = 19.5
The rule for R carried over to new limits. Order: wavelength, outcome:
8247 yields 18.3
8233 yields 19.4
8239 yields 18.3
